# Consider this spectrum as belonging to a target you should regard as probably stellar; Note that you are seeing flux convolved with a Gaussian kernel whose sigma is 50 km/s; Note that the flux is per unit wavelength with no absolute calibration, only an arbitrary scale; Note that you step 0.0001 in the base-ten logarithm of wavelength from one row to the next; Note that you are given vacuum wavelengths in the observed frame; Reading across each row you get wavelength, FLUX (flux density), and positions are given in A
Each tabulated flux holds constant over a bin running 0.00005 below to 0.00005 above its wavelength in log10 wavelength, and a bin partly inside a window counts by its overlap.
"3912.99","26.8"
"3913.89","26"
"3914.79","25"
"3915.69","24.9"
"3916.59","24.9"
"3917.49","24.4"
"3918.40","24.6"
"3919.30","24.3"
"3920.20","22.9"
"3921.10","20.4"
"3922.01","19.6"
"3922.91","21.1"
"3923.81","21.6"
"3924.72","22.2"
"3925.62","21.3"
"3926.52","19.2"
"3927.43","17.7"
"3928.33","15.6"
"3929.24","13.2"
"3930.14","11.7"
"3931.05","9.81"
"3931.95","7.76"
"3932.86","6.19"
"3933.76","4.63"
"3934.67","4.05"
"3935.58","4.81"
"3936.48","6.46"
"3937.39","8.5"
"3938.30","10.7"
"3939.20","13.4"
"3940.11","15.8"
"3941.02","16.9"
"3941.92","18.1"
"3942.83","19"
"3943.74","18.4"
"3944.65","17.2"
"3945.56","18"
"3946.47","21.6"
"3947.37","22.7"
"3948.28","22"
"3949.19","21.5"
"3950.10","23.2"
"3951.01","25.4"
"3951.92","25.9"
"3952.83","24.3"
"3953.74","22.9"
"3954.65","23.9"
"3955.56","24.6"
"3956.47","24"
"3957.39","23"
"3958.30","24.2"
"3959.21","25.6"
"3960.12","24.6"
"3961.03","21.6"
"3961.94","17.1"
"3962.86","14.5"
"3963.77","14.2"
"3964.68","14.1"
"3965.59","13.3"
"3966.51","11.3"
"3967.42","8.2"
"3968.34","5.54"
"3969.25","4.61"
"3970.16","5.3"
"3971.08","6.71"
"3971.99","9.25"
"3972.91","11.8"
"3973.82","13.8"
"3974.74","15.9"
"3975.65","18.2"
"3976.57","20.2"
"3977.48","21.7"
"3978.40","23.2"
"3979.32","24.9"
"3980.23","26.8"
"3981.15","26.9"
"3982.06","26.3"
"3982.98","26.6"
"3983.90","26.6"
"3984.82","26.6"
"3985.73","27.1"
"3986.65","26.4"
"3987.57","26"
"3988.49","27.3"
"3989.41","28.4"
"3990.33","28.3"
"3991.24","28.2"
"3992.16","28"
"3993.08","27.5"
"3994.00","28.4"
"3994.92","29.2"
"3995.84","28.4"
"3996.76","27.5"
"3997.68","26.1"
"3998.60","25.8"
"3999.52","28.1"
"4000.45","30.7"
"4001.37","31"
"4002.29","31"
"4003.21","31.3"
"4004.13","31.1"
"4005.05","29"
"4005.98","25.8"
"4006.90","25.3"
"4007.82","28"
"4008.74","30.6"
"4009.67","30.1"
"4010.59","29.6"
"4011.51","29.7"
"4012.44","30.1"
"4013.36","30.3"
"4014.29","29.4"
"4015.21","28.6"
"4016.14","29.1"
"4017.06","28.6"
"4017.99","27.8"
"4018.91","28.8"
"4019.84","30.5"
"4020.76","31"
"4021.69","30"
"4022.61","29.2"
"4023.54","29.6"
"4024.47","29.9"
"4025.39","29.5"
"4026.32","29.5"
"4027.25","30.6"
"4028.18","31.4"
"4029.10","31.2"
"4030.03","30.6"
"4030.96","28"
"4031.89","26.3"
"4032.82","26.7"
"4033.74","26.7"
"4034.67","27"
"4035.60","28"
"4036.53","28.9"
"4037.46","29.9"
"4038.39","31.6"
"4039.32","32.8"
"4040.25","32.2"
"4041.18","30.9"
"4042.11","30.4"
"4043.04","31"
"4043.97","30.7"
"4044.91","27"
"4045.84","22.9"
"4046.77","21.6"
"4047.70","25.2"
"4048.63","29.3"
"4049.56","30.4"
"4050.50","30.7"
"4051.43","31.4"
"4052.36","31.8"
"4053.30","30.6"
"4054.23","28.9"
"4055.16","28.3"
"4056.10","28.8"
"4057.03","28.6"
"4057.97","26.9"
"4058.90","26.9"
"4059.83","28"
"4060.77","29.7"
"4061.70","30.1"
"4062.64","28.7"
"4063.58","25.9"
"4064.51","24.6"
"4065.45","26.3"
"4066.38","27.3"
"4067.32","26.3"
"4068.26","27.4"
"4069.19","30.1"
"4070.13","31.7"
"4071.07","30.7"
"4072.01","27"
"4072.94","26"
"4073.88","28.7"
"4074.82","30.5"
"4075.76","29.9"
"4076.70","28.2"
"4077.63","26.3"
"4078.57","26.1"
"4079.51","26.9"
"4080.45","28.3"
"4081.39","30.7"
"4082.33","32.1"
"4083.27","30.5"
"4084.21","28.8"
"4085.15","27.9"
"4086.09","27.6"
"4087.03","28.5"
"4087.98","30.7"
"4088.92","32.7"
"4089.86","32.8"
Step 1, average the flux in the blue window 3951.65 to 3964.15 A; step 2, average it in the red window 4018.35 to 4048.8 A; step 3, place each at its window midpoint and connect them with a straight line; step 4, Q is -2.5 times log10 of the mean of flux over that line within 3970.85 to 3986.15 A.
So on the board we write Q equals 0.154 mag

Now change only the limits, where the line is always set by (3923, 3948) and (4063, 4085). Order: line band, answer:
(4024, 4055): -0.18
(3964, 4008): -0.15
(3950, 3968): -0.20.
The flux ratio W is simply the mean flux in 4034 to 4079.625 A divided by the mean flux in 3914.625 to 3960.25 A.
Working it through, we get 1.53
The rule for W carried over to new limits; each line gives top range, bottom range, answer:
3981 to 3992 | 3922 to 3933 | 1.69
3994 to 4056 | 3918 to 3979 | 1.73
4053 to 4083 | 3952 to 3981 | 1.61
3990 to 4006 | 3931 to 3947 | 2.31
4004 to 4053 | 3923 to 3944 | 2.17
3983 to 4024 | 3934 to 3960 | 1.53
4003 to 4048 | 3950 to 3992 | 1.42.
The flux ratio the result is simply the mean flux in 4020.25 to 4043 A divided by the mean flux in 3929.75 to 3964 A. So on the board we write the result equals 1.71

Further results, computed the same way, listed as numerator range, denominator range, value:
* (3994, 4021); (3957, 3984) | 1.67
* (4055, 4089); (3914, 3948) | 1.69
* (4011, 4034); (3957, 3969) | 1.78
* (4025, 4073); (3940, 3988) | 1.47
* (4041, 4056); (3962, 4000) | 1.38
